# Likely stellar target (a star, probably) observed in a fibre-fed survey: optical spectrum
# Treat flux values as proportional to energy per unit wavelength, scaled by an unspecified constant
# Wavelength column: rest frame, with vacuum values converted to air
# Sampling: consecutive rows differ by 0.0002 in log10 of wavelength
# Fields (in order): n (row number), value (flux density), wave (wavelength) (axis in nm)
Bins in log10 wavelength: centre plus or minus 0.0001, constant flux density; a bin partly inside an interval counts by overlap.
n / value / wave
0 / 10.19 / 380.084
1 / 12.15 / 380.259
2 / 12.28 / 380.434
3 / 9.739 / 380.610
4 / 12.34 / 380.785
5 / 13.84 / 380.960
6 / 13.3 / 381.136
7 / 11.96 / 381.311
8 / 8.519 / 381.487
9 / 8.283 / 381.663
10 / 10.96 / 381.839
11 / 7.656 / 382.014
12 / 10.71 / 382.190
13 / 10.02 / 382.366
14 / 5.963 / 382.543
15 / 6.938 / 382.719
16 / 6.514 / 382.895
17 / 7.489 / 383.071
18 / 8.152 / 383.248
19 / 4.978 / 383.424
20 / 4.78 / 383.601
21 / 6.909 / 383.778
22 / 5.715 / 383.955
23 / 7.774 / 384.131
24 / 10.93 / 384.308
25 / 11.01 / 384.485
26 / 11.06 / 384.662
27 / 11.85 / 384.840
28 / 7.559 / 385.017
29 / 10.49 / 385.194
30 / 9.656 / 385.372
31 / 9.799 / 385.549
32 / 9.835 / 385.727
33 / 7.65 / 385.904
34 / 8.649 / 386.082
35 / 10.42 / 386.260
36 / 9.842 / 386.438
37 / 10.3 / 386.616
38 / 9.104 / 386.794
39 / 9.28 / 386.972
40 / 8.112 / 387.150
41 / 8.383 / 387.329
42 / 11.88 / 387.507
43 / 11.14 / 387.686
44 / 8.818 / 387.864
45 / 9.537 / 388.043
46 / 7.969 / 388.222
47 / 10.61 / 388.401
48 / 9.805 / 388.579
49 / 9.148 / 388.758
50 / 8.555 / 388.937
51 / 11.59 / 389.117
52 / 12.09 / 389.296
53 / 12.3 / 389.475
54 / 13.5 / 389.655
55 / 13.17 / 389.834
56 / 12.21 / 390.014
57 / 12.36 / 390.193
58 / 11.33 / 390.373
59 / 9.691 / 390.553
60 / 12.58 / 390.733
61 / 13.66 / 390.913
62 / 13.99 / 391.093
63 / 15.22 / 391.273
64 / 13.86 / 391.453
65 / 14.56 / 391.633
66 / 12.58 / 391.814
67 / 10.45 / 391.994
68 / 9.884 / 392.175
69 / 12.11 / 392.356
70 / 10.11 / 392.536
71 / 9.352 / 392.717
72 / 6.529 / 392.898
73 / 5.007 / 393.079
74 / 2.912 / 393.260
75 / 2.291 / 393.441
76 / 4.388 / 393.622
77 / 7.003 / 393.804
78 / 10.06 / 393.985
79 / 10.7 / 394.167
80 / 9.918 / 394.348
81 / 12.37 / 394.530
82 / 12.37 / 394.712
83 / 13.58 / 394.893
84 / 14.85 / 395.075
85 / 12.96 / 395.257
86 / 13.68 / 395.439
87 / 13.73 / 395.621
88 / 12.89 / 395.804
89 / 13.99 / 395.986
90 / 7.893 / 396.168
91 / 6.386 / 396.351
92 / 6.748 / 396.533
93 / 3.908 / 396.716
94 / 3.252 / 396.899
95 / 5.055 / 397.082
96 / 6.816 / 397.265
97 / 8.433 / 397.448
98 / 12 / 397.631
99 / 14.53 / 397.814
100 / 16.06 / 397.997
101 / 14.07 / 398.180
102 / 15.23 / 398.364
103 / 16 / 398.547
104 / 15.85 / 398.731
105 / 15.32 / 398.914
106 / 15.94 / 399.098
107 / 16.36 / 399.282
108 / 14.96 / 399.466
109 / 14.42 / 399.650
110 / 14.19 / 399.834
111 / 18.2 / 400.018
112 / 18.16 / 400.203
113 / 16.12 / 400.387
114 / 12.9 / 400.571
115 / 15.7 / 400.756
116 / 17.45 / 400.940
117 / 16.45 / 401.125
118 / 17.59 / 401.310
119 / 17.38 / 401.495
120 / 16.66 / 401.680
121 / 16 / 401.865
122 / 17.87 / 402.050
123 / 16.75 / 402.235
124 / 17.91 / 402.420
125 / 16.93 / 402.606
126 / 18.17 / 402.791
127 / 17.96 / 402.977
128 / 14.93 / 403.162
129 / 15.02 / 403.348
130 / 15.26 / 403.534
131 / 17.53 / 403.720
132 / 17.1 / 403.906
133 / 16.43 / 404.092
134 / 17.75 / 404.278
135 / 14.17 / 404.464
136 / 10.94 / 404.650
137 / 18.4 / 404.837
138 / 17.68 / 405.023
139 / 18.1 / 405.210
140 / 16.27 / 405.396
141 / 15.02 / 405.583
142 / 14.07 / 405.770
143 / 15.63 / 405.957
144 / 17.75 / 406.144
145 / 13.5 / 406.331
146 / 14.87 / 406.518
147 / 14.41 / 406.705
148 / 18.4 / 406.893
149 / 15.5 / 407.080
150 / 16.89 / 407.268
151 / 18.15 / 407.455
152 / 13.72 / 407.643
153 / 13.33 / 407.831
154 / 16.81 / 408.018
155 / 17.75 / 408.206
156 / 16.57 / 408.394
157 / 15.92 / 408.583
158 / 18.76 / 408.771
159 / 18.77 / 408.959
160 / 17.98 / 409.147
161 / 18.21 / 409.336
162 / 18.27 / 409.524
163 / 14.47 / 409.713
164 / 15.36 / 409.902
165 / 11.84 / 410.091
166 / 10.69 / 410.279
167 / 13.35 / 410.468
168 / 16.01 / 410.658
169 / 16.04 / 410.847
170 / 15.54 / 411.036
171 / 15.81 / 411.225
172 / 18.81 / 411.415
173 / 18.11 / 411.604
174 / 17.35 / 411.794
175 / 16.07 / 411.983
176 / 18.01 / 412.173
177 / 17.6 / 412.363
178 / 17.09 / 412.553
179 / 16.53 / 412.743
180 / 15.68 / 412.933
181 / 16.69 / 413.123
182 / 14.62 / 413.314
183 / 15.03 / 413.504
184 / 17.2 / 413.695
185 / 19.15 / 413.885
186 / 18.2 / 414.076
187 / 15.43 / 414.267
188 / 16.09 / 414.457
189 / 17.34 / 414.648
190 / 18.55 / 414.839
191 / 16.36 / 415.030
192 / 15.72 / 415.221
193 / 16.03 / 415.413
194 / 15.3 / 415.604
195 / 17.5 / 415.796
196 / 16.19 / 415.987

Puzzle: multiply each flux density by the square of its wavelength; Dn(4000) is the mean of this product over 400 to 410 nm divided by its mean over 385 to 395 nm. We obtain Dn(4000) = 1.7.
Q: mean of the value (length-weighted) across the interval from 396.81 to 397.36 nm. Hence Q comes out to 5.07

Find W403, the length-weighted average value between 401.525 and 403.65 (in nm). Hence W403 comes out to 16.7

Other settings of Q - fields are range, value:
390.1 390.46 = 11.9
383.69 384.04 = 6.31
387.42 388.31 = 9.86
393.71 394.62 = 9.99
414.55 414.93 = 17.9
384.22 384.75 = 11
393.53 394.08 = 7.15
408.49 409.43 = 17.9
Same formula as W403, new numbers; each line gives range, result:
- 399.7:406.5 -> 16.3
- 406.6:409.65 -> 16.8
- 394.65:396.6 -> 11.8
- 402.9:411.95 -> 16.1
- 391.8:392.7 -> 10.8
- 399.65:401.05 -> 16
